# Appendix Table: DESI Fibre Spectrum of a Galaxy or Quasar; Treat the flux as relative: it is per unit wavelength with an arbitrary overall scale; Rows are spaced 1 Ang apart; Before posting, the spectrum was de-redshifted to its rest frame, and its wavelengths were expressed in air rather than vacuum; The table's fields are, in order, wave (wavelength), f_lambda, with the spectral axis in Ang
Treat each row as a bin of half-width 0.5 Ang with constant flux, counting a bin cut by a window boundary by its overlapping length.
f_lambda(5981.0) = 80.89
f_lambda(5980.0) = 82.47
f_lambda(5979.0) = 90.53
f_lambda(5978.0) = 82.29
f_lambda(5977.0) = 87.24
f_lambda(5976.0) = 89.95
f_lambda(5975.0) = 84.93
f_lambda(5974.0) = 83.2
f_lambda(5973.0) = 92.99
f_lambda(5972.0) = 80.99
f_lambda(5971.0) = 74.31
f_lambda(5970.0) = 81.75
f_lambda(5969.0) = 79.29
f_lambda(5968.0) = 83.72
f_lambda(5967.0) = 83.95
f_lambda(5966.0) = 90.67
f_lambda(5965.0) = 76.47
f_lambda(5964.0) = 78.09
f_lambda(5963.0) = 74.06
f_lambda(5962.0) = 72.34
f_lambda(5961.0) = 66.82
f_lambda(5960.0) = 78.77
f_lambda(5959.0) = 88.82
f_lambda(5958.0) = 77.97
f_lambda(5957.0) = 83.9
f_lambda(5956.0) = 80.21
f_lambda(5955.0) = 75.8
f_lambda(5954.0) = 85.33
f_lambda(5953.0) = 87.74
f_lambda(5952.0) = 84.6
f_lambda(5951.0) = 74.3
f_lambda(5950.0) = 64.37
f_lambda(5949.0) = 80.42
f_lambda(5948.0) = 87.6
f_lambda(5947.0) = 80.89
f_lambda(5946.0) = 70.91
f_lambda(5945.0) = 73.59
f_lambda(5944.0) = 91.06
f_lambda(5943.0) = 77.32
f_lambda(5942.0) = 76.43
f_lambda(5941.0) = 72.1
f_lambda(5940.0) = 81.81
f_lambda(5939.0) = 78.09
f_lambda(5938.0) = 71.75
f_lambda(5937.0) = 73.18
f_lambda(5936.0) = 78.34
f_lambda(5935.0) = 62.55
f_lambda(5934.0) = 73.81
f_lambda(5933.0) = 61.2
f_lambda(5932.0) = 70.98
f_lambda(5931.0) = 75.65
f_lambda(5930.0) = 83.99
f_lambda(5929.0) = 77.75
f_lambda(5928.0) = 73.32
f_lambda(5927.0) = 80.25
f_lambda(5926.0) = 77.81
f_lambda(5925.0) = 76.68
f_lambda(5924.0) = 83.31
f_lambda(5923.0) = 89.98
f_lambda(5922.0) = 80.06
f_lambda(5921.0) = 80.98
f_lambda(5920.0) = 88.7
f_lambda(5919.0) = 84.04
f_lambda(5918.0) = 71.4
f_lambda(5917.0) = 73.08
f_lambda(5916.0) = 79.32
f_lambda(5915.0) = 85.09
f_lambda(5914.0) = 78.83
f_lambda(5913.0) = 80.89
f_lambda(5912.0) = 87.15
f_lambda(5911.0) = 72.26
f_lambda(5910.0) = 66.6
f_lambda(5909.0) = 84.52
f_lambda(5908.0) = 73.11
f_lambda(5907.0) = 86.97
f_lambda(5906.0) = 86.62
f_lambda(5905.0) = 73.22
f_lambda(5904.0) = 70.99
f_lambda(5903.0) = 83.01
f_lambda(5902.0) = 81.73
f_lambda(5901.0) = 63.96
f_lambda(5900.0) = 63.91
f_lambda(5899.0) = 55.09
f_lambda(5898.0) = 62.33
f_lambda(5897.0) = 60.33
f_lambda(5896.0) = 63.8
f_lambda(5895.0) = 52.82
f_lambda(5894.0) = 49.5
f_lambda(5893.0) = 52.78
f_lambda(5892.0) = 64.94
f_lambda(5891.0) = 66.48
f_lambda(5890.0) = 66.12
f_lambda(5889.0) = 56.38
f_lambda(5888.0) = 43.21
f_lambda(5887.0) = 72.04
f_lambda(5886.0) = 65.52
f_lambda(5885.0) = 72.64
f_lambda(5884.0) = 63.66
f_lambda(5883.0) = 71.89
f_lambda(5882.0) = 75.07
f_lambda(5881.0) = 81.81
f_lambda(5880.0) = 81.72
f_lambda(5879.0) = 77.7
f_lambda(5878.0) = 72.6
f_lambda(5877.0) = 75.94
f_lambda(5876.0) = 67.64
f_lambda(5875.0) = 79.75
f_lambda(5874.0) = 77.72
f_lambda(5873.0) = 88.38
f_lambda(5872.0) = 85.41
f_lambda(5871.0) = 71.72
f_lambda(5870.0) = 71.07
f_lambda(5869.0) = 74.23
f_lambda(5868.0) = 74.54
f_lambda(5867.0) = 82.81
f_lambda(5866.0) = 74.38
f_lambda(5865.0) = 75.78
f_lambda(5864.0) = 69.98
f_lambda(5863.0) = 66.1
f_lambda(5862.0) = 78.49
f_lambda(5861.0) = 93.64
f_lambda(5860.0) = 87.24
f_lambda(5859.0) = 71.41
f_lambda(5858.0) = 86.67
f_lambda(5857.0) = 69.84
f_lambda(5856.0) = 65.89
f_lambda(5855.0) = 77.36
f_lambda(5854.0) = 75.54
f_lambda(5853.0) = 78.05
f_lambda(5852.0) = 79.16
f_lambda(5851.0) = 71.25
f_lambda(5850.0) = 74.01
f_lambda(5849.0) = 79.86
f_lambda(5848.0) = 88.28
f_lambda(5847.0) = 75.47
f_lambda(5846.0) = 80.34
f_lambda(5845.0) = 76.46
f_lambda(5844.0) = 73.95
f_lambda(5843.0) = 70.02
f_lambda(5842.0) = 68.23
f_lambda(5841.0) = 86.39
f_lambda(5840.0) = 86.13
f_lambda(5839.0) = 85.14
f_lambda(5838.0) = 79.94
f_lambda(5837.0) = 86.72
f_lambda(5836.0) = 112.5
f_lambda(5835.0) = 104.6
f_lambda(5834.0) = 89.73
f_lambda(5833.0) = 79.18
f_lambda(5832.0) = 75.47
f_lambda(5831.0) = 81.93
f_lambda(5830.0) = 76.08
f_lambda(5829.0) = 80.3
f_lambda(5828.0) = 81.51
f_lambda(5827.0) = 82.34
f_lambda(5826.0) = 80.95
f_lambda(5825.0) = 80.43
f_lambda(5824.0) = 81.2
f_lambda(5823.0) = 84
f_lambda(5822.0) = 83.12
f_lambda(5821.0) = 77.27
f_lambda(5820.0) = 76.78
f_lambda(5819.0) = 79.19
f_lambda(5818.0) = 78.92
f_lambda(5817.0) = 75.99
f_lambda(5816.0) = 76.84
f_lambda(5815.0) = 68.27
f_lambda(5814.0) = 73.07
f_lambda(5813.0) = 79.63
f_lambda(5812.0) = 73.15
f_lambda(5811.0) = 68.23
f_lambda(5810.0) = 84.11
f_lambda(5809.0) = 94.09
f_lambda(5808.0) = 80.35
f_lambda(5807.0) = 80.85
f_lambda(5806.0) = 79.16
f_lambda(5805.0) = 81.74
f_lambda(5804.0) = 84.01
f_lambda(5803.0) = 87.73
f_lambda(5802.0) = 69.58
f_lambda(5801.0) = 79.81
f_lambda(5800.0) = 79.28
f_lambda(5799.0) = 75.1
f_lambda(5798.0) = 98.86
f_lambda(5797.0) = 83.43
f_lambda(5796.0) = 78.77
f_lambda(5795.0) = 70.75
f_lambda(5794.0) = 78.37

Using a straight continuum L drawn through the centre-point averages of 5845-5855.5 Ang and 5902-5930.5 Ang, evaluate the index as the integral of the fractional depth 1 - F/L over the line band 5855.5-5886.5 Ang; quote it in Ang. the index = 1.0 Ang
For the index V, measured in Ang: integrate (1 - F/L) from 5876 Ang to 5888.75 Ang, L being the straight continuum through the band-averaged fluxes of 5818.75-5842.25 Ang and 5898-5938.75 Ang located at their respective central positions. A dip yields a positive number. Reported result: 1.4 Ang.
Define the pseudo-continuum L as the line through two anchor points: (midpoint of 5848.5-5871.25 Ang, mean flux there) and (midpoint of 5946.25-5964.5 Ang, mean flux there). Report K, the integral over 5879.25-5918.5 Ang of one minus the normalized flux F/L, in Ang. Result 3.5 Ang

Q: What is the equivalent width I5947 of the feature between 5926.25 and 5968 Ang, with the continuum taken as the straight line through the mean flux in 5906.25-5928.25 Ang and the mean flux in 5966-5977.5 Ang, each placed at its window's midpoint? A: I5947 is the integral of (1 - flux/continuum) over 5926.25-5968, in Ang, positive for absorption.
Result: 2.4 Ang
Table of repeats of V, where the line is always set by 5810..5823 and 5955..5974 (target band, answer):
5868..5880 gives 0.2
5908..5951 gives 1.0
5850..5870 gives 0.3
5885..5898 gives 3.0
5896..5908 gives 1.1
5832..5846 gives -1.3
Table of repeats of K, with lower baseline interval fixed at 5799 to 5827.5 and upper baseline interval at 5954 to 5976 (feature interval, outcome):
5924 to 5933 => 0.43 Ang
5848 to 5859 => 0.48 Ang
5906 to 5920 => 0.15 Ang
